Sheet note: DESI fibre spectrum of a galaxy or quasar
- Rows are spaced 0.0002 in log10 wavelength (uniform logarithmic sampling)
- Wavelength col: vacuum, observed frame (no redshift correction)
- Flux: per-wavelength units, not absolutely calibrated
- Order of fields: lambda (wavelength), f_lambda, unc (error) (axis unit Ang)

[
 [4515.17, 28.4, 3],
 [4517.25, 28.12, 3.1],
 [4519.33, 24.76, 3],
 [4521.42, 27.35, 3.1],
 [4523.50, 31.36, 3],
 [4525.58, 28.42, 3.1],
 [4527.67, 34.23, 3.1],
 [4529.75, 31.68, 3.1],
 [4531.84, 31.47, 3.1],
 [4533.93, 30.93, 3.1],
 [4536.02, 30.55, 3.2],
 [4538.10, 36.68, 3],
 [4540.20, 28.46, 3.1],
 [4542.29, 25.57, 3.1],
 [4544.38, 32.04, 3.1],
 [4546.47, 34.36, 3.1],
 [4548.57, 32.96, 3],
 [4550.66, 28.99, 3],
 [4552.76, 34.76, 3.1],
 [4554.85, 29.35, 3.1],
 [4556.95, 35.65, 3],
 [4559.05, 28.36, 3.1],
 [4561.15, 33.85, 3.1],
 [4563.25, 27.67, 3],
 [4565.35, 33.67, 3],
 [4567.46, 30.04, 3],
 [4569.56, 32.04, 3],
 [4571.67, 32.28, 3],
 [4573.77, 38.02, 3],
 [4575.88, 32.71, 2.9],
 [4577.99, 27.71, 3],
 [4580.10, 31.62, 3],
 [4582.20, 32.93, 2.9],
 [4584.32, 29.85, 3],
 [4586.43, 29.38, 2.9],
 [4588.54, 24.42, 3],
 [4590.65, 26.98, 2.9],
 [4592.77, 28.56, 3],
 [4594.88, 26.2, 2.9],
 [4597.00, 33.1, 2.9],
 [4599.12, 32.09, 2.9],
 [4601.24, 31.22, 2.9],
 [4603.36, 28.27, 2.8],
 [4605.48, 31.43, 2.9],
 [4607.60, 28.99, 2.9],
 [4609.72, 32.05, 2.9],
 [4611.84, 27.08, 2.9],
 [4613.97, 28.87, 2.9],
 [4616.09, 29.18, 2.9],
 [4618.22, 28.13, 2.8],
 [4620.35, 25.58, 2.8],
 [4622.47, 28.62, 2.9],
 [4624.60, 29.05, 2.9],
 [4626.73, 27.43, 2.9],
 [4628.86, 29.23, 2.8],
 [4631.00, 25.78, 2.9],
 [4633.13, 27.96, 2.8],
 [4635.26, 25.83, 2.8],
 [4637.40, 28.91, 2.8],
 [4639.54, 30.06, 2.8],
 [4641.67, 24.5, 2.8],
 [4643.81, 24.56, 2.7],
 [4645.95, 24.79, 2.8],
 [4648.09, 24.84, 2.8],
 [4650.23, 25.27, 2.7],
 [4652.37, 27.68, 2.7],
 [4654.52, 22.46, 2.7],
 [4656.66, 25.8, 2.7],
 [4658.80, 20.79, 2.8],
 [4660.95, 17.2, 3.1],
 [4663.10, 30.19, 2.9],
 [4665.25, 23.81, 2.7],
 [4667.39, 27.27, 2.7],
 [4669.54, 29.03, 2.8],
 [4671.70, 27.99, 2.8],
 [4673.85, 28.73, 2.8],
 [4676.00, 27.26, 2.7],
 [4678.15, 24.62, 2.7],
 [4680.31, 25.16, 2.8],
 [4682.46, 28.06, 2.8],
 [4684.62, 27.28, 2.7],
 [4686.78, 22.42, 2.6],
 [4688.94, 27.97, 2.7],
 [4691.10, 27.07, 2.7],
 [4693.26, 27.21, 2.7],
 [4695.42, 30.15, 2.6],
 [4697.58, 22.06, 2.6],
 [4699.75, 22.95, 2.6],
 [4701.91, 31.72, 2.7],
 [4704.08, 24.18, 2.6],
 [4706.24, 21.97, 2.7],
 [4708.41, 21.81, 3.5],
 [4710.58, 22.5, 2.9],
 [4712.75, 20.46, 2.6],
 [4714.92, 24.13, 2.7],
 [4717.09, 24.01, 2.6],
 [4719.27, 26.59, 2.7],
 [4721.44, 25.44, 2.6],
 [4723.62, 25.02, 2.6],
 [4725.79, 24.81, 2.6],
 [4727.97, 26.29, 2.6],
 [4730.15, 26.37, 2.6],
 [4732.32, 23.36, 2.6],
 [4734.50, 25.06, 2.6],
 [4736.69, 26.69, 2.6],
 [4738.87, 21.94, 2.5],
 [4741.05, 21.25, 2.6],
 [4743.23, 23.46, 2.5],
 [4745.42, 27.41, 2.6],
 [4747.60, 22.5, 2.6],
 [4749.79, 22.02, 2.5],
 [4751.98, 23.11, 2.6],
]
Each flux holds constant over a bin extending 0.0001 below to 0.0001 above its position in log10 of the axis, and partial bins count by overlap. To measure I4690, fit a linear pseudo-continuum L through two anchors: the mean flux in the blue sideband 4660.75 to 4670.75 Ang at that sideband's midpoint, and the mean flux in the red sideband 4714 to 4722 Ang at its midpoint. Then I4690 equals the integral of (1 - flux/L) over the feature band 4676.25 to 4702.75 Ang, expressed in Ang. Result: -0.7 Ang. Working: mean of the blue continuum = 26.2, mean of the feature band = 26.4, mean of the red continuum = 25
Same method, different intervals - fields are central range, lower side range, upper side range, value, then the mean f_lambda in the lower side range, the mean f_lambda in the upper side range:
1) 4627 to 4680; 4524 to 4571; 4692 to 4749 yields 2.3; 31.4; 24.6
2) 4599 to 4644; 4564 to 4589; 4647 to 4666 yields -1.7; 31.3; 24.2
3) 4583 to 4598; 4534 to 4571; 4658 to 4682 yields 0.6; 31.5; 25.8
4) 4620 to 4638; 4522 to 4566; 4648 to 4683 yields -0.2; 31.4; 25.6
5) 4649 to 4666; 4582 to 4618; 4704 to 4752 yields 1.7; 29.3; 23.9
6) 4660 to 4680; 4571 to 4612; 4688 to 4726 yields 0.3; 30.3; 25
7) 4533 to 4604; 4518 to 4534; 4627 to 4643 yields -4.9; 29.9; 27.4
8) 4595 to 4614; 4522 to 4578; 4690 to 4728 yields -0.6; 31.7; 24.9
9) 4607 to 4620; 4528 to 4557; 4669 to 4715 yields 0.0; 31.6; 25.7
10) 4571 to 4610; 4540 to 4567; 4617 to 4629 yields -1.1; 31.3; 27.9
